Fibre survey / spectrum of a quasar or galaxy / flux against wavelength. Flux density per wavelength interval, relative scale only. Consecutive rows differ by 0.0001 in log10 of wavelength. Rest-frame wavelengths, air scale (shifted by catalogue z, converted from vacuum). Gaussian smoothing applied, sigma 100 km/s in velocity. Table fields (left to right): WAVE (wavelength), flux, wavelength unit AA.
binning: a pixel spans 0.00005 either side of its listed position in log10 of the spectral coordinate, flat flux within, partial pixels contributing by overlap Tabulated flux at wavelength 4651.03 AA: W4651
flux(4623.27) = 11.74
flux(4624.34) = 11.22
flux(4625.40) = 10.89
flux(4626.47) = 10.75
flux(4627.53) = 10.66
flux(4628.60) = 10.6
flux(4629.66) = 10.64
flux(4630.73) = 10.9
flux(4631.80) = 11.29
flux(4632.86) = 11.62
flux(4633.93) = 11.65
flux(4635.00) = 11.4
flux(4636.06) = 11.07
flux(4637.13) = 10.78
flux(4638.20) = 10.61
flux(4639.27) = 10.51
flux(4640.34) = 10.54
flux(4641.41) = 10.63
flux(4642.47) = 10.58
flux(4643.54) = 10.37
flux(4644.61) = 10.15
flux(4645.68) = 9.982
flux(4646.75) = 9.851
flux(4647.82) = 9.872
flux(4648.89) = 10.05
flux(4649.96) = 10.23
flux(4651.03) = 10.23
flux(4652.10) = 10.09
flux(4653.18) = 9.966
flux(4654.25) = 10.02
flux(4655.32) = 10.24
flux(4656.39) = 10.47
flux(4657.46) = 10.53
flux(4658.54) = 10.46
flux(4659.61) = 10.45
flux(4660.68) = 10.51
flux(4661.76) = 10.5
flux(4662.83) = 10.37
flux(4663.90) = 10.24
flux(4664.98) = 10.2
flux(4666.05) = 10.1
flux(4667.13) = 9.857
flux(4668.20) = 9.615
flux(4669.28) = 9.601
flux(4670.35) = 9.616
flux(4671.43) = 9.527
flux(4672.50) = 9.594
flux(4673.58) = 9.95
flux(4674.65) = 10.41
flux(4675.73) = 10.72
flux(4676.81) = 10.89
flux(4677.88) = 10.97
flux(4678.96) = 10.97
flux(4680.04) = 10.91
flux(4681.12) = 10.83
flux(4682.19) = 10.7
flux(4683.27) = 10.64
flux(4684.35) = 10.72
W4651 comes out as 10.23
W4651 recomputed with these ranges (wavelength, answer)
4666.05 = 10.1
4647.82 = 9.872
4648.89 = 10.05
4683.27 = 10.64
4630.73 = 10.9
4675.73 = 10.72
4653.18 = 9.966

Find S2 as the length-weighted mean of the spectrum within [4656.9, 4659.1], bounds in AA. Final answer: 10.5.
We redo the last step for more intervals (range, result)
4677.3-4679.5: 11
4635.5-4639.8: 10.8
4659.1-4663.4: 10.5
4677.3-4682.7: 10.9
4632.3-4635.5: 11.6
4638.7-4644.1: 10.5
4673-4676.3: 10.3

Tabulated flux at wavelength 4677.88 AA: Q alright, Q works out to 10.97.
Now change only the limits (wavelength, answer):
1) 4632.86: 11.62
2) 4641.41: 10.63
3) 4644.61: 10.15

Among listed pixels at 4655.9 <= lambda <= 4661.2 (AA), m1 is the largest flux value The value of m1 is 10.53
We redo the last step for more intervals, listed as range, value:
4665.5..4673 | 10.1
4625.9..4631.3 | 10.9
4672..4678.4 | 10.97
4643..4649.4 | 10.37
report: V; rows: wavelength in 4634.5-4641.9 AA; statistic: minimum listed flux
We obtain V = 10.51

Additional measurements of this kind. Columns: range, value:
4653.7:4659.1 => 10.02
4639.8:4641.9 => 10.54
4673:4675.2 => 9.95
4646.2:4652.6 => 9.851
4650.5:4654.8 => 9.966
